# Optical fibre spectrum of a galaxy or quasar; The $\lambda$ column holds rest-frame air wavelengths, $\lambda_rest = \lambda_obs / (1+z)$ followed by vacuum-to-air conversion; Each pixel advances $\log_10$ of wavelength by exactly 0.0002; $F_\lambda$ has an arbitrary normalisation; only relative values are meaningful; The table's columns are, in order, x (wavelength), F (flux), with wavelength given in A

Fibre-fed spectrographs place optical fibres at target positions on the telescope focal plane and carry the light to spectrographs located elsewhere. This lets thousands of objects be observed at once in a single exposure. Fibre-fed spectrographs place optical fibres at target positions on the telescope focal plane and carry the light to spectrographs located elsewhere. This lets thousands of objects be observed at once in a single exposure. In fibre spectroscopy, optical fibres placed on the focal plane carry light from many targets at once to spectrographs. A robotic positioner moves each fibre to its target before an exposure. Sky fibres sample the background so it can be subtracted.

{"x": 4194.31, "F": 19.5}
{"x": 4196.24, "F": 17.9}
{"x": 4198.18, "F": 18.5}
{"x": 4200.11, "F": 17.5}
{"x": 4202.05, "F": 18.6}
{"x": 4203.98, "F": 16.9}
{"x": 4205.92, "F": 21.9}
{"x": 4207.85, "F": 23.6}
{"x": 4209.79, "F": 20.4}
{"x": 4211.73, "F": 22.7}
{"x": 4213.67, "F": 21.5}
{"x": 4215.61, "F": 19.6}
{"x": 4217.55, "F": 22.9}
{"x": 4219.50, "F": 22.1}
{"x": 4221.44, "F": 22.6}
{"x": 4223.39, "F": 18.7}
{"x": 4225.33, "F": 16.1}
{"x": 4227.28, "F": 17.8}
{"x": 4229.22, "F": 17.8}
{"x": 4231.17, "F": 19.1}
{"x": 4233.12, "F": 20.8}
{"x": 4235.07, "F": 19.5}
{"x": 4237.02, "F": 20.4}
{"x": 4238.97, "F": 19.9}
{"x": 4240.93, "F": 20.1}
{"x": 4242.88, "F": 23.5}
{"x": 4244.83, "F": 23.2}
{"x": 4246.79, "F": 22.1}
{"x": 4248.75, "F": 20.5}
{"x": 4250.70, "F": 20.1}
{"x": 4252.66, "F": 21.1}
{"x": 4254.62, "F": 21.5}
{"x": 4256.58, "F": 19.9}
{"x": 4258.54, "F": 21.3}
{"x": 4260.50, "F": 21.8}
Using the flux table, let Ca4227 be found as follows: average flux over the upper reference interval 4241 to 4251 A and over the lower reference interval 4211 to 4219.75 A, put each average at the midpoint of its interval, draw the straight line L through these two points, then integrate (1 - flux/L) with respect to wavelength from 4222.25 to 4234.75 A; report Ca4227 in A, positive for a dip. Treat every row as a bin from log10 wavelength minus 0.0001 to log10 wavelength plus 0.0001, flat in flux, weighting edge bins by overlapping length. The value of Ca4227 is 1.88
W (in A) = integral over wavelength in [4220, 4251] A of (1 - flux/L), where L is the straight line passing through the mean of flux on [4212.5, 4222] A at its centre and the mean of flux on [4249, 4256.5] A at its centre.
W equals 1.5 A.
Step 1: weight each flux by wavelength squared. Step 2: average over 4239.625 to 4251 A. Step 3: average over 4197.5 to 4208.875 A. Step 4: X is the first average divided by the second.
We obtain 1.13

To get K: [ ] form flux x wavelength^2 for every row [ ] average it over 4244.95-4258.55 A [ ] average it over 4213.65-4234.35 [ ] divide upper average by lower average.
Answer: 1.08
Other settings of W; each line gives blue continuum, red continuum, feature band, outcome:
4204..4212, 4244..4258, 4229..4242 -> 0.91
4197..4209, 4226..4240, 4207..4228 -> -1.48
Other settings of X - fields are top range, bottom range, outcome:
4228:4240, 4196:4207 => 1.06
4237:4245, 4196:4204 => 1.21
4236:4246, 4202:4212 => 1.05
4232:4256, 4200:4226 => 1.04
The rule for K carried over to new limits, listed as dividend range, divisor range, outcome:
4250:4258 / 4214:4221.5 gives 0.97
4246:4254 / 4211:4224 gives 0.99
